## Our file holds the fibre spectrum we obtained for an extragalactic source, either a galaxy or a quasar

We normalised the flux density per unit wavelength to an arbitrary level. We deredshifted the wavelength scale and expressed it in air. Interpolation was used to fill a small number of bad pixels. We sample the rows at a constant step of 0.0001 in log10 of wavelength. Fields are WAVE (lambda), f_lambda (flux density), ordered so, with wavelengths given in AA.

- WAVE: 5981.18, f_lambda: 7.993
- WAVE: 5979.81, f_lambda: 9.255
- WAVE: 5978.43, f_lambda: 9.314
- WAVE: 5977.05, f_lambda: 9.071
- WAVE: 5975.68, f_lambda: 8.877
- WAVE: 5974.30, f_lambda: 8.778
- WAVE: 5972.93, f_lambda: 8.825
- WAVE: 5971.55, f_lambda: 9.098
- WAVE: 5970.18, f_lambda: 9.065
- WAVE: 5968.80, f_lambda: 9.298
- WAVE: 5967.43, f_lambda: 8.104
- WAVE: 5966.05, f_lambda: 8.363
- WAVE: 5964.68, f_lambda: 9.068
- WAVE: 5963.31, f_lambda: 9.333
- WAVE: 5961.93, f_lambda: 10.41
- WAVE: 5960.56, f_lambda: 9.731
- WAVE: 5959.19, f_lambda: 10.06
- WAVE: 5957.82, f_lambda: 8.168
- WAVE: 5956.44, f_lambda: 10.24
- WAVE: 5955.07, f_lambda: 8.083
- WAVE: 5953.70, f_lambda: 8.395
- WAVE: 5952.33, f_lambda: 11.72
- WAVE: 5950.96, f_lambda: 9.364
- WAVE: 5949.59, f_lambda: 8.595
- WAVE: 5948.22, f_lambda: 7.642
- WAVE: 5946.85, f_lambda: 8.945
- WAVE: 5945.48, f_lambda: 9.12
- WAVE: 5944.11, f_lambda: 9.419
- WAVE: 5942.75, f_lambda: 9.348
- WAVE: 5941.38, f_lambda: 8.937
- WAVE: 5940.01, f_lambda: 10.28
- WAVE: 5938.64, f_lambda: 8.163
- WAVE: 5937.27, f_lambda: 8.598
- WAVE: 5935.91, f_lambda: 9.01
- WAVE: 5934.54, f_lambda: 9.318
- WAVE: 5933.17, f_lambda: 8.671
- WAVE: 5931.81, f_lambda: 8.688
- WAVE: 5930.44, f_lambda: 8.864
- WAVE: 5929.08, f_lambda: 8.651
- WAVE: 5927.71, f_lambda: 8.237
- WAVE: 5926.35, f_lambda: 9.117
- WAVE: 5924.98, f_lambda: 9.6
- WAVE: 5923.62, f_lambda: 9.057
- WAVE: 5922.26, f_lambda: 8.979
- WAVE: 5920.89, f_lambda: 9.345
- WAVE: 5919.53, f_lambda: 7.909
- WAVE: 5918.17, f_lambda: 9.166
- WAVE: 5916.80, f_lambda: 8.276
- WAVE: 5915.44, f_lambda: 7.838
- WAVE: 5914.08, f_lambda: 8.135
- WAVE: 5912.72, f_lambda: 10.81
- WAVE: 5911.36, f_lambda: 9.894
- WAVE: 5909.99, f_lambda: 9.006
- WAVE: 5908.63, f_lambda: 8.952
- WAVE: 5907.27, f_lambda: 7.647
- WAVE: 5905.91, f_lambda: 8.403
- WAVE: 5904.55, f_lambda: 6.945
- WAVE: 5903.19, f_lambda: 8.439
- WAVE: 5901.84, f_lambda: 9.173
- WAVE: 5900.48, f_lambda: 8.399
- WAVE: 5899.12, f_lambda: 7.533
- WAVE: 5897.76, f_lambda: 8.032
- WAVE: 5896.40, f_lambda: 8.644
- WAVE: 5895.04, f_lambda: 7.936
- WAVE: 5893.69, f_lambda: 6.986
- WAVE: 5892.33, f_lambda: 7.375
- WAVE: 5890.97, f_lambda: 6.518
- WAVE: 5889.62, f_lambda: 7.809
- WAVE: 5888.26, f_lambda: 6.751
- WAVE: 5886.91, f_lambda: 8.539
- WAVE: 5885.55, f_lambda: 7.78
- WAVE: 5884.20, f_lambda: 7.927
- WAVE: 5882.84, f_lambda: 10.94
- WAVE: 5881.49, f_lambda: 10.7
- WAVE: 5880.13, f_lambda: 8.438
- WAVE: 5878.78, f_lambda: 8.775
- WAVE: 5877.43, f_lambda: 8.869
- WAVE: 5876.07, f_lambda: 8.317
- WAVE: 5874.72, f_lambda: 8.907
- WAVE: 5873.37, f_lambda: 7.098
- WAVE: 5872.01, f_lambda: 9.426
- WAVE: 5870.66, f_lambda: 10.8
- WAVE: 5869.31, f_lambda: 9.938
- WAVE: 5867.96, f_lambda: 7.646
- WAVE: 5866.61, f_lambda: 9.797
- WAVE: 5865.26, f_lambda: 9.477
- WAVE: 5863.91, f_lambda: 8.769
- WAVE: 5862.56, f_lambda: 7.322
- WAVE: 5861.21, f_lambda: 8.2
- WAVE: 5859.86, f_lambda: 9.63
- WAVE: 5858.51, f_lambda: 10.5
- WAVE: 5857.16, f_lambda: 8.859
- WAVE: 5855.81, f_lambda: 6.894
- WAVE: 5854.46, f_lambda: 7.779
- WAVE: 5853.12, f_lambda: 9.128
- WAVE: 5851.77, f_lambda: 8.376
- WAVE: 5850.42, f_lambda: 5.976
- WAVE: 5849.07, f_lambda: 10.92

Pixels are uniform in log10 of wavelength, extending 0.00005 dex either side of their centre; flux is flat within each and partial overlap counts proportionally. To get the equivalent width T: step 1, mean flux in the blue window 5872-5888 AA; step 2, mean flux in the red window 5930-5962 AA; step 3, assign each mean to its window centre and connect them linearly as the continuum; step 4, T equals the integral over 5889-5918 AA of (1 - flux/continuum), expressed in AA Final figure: 2.1 AA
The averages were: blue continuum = 8.73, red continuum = 9.14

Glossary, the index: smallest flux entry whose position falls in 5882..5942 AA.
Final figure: 6.518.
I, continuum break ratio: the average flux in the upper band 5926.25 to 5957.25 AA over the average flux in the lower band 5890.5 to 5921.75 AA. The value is 1.1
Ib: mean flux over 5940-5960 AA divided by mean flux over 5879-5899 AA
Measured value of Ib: 1.13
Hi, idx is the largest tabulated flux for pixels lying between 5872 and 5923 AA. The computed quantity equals 10.94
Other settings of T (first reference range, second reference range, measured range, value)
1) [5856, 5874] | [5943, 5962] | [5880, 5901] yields 2.1 AA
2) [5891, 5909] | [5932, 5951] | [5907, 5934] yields -1.3 AA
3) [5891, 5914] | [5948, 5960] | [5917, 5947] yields -0.5 AA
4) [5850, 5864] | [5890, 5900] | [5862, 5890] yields -2.9 AA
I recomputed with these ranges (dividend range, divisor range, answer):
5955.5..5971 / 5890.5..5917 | 1.12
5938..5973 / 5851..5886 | 1.03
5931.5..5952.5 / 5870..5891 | 1.05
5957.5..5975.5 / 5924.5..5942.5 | 1.02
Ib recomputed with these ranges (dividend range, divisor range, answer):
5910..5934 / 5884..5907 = 1.14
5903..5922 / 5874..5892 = 1.02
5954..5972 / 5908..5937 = 1.02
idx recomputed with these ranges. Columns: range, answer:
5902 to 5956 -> 11.72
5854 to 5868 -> 10.5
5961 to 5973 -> 10.41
